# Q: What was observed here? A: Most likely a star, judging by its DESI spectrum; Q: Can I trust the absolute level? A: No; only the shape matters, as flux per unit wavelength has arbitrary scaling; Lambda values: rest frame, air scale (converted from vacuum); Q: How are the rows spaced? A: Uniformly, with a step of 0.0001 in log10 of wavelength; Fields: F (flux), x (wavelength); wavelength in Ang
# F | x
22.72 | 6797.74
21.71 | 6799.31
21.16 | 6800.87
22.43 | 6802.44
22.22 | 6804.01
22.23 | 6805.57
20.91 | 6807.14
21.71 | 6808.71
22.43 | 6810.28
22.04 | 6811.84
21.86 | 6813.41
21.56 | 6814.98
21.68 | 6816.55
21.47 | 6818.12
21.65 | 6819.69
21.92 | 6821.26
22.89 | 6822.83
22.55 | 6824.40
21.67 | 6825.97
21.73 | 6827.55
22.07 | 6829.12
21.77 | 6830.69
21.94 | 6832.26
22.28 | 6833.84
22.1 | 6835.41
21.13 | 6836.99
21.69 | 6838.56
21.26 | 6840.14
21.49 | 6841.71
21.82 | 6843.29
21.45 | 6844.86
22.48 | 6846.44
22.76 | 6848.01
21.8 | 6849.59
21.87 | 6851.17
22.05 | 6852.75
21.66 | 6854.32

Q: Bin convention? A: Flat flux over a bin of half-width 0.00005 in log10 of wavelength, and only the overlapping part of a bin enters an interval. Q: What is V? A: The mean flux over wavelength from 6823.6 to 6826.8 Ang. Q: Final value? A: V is 22.1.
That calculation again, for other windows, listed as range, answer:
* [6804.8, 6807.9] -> 21.6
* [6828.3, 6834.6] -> 22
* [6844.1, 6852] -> 22.1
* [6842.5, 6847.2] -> 21.9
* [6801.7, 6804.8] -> 22.3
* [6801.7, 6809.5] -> 21.9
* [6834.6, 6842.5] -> 21.5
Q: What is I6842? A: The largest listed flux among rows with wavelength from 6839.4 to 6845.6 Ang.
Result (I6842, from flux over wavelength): 21.82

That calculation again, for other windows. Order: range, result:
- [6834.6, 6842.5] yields 22.1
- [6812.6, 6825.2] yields 22.89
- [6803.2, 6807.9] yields 22.23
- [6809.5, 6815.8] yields 22.43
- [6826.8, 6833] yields 22.07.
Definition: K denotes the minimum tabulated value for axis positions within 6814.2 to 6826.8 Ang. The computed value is 21.47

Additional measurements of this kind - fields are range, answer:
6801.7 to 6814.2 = 20.91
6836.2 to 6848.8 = 21.13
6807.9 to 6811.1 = 21.71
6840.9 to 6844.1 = 21.49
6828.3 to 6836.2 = 21.77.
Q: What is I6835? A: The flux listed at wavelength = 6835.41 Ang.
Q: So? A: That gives 22.1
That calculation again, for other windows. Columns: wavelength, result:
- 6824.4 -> 22.55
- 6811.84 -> 22.04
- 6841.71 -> 21.49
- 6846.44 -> 22.48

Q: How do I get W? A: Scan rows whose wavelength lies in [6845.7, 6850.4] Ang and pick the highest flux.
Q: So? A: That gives 22.76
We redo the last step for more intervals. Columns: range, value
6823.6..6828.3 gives 22.55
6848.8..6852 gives 21.87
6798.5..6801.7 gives 21.71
